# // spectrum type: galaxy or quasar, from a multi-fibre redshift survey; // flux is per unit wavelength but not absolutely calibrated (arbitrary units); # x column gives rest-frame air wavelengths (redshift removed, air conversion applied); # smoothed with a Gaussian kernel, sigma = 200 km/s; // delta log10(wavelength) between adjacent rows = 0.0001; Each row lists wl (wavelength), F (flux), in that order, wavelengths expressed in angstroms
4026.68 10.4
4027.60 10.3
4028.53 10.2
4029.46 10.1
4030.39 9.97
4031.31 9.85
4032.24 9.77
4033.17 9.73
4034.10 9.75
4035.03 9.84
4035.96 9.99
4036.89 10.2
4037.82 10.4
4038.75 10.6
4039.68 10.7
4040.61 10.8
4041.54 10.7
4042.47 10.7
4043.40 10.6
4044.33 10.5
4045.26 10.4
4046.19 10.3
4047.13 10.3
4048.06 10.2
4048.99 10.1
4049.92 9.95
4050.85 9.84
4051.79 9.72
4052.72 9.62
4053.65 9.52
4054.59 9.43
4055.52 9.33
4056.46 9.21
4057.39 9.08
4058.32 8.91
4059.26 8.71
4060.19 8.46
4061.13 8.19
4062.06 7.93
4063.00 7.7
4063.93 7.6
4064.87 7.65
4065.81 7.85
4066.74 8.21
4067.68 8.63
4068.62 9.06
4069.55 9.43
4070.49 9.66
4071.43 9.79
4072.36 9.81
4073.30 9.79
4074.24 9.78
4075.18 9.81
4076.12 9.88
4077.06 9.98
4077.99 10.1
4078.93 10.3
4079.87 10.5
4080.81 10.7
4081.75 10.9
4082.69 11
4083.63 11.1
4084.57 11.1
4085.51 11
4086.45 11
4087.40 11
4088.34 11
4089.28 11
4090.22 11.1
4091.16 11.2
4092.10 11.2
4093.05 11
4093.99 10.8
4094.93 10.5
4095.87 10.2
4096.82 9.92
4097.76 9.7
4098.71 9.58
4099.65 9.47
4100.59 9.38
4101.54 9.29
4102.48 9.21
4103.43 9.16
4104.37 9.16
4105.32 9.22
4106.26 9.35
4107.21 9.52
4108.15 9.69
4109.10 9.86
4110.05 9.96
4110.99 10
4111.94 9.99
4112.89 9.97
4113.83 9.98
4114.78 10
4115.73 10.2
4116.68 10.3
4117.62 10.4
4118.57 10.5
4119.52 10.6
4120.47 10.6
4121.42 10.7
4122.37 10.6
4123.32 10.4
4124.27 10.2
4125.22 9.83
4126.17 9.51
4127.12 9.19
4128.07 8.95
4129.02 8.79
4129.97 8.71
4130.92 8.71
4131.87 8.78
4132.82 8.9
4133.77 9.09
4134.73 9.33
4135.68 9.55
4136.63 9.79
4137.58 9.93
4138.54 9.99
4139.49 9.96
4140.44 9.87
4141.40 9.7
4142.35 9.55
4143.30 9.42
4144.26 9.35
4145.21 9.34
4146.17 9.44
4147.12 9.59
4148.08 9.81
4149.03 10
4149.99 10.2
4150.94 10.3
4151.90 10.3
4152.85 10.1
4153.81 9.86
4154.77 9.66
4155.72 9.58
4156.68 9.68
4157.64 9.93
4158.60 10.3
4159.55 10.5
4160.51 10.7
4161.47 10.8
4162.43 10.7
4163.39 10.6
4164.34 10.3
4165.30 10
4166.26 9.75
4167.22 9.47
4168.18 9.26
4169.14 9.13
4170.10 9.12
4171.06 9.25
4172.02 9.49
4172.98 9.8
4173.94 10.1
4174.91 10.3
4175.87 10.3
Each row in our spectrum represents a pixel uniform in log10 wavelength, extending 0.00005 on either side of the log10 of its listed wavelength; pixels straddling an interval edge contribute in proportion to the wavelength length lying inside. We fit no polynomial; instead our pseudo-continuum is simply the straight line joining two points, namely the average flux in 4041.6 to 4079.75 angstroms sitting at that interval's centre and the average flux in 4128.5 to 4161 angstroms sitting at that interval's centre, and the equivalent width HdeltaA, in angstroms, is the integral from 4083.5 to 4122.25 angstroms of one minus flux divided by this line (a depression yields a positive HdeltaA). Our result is -2.7 angstroms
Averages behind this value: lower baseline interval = 9.43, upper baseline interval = 9.67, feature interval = 10.2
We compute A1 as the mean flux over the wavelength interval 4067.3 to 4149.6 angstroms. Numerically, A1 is 9.93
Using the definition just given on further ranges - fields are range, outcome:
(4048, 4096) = 9.8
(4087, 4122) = 10.1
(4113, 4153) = 9.77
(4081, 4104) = 10.4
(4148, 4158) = 9.96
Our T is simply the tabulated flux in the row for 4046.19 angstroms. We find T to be 10.3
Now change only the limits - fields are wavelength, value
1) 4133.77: 9.09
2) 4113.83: 9.98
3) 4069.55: 9.43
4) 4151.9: 10.3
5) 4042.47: 10.7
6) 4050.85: 9.84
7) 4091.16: 11.2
